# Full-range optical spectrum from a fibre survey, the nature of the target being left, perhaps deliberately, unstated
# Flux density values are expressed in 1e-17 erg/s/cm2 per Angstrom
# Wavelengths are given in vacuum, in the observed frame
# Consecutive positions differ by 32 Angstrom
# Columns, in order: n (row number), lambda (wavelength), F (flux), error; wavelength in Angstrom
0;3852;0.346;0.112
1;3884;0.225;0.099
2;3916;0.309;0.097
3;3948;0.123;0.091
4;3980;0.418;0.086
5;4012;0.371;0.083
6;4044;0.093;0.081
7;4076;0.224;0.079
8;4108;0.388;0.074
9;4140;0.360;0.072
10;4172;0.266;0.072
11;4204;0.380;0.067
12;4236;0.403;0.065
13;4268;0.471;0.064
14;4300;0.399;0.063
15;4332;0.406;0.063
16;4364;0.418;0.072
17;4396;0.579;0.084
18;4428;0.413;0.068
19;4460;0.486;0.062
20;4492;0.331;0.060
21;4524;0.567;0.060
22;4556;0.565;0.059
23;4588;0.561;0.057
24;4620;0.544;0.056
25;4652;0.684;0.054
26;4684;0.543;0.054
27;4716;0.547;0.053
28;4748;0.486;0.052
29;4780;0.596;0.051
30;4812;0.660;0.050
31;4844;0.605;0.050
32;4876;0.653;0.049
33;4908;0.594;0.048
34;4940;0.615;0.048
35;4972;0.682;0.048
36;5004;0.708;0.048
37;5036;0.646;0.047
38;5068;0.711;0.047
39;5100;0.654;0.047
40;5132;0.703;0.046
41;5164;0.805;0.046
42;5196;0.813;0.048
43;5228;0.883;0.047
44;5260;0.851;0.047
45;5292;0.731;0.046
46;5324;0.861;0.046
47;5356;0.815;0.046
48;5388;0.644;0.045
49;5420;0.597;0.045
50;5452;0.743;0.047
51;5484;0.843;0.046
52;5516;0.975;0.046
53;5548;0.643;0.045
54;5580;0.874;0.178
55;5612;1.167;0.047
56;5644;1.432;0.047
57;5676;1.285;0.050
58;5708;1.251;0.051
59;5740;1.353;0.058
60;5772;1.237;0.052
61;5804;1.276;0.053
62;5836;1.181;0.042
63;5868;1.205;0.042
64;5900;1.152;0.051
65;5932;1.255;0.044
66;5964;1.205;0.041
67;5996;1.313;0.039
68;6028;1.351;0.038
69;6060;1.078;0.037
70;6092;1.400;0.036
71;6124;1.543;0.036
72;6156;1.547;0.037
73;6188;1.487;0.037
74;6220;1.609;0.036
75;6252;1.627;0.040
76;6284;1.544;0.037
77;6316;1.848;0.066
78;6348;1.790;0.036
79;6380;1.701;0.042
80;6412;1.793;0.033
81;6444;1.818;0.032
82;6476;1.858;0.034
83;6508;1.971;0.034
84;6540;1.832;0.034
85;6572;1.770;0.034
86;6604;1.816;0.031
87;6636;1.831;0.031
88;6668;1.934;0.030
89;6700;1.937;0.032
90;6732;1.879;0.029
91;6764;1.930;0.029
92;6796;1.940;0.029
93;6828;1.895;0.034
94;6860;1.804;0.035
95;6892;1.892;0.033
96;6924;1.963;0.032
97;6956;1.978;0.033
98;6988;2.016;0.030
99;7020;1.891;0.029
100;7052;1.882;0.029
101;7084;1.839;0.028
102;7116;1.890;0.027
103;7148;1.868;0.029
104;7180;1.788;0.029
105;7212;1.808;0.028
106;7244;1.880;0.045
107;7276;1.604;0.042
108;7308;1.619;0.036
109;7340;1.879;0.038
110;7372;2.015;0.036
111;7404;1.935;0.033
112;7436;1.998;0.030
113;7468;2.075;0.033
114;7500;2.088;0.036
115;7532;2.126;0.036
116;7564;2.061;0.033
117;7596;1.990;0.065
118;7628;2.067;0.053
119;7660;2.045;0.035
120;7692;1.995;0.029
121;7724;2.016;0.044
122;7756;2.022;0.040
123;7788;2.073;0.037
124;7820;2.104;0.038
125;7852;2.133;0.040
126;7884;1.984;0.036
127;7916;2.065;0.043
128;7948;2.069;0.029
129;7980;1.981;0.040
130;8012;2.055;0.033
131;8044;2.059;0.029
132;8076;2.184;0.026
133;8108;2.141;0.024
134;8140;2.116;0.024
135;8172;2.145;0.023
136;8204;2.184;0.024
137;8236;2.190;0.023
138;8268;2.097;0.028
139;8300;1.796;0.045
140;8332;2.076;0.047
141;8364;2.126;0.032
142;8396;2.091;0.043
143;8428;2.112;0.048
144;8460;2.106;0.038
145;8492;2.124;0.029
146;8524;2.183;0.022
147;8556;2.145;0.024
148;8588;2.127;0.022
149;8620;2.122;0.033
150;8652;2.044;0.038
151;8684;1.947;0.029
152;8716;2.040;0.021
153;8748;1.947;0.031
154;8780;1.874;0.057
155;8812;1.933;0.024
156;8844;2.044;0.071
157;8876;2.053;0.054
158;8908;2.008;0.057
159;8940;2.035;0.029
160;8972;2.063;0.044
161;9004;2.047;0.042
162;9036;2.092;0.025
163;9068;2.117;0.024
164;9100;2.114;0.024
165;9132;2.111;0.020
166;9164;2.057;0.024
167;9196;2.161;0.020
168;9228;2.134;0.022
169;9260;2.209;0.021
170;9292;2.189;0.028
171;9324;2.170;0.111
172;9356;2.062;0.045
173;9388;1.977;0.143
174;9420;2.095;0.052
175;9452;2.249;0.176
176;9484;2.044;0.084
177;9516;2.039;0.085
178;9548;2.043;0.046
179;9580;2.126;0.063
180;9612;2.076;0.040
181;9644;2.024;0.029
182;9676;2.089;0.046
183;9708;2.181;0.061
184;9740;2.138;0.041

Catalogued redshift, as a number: 0.41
